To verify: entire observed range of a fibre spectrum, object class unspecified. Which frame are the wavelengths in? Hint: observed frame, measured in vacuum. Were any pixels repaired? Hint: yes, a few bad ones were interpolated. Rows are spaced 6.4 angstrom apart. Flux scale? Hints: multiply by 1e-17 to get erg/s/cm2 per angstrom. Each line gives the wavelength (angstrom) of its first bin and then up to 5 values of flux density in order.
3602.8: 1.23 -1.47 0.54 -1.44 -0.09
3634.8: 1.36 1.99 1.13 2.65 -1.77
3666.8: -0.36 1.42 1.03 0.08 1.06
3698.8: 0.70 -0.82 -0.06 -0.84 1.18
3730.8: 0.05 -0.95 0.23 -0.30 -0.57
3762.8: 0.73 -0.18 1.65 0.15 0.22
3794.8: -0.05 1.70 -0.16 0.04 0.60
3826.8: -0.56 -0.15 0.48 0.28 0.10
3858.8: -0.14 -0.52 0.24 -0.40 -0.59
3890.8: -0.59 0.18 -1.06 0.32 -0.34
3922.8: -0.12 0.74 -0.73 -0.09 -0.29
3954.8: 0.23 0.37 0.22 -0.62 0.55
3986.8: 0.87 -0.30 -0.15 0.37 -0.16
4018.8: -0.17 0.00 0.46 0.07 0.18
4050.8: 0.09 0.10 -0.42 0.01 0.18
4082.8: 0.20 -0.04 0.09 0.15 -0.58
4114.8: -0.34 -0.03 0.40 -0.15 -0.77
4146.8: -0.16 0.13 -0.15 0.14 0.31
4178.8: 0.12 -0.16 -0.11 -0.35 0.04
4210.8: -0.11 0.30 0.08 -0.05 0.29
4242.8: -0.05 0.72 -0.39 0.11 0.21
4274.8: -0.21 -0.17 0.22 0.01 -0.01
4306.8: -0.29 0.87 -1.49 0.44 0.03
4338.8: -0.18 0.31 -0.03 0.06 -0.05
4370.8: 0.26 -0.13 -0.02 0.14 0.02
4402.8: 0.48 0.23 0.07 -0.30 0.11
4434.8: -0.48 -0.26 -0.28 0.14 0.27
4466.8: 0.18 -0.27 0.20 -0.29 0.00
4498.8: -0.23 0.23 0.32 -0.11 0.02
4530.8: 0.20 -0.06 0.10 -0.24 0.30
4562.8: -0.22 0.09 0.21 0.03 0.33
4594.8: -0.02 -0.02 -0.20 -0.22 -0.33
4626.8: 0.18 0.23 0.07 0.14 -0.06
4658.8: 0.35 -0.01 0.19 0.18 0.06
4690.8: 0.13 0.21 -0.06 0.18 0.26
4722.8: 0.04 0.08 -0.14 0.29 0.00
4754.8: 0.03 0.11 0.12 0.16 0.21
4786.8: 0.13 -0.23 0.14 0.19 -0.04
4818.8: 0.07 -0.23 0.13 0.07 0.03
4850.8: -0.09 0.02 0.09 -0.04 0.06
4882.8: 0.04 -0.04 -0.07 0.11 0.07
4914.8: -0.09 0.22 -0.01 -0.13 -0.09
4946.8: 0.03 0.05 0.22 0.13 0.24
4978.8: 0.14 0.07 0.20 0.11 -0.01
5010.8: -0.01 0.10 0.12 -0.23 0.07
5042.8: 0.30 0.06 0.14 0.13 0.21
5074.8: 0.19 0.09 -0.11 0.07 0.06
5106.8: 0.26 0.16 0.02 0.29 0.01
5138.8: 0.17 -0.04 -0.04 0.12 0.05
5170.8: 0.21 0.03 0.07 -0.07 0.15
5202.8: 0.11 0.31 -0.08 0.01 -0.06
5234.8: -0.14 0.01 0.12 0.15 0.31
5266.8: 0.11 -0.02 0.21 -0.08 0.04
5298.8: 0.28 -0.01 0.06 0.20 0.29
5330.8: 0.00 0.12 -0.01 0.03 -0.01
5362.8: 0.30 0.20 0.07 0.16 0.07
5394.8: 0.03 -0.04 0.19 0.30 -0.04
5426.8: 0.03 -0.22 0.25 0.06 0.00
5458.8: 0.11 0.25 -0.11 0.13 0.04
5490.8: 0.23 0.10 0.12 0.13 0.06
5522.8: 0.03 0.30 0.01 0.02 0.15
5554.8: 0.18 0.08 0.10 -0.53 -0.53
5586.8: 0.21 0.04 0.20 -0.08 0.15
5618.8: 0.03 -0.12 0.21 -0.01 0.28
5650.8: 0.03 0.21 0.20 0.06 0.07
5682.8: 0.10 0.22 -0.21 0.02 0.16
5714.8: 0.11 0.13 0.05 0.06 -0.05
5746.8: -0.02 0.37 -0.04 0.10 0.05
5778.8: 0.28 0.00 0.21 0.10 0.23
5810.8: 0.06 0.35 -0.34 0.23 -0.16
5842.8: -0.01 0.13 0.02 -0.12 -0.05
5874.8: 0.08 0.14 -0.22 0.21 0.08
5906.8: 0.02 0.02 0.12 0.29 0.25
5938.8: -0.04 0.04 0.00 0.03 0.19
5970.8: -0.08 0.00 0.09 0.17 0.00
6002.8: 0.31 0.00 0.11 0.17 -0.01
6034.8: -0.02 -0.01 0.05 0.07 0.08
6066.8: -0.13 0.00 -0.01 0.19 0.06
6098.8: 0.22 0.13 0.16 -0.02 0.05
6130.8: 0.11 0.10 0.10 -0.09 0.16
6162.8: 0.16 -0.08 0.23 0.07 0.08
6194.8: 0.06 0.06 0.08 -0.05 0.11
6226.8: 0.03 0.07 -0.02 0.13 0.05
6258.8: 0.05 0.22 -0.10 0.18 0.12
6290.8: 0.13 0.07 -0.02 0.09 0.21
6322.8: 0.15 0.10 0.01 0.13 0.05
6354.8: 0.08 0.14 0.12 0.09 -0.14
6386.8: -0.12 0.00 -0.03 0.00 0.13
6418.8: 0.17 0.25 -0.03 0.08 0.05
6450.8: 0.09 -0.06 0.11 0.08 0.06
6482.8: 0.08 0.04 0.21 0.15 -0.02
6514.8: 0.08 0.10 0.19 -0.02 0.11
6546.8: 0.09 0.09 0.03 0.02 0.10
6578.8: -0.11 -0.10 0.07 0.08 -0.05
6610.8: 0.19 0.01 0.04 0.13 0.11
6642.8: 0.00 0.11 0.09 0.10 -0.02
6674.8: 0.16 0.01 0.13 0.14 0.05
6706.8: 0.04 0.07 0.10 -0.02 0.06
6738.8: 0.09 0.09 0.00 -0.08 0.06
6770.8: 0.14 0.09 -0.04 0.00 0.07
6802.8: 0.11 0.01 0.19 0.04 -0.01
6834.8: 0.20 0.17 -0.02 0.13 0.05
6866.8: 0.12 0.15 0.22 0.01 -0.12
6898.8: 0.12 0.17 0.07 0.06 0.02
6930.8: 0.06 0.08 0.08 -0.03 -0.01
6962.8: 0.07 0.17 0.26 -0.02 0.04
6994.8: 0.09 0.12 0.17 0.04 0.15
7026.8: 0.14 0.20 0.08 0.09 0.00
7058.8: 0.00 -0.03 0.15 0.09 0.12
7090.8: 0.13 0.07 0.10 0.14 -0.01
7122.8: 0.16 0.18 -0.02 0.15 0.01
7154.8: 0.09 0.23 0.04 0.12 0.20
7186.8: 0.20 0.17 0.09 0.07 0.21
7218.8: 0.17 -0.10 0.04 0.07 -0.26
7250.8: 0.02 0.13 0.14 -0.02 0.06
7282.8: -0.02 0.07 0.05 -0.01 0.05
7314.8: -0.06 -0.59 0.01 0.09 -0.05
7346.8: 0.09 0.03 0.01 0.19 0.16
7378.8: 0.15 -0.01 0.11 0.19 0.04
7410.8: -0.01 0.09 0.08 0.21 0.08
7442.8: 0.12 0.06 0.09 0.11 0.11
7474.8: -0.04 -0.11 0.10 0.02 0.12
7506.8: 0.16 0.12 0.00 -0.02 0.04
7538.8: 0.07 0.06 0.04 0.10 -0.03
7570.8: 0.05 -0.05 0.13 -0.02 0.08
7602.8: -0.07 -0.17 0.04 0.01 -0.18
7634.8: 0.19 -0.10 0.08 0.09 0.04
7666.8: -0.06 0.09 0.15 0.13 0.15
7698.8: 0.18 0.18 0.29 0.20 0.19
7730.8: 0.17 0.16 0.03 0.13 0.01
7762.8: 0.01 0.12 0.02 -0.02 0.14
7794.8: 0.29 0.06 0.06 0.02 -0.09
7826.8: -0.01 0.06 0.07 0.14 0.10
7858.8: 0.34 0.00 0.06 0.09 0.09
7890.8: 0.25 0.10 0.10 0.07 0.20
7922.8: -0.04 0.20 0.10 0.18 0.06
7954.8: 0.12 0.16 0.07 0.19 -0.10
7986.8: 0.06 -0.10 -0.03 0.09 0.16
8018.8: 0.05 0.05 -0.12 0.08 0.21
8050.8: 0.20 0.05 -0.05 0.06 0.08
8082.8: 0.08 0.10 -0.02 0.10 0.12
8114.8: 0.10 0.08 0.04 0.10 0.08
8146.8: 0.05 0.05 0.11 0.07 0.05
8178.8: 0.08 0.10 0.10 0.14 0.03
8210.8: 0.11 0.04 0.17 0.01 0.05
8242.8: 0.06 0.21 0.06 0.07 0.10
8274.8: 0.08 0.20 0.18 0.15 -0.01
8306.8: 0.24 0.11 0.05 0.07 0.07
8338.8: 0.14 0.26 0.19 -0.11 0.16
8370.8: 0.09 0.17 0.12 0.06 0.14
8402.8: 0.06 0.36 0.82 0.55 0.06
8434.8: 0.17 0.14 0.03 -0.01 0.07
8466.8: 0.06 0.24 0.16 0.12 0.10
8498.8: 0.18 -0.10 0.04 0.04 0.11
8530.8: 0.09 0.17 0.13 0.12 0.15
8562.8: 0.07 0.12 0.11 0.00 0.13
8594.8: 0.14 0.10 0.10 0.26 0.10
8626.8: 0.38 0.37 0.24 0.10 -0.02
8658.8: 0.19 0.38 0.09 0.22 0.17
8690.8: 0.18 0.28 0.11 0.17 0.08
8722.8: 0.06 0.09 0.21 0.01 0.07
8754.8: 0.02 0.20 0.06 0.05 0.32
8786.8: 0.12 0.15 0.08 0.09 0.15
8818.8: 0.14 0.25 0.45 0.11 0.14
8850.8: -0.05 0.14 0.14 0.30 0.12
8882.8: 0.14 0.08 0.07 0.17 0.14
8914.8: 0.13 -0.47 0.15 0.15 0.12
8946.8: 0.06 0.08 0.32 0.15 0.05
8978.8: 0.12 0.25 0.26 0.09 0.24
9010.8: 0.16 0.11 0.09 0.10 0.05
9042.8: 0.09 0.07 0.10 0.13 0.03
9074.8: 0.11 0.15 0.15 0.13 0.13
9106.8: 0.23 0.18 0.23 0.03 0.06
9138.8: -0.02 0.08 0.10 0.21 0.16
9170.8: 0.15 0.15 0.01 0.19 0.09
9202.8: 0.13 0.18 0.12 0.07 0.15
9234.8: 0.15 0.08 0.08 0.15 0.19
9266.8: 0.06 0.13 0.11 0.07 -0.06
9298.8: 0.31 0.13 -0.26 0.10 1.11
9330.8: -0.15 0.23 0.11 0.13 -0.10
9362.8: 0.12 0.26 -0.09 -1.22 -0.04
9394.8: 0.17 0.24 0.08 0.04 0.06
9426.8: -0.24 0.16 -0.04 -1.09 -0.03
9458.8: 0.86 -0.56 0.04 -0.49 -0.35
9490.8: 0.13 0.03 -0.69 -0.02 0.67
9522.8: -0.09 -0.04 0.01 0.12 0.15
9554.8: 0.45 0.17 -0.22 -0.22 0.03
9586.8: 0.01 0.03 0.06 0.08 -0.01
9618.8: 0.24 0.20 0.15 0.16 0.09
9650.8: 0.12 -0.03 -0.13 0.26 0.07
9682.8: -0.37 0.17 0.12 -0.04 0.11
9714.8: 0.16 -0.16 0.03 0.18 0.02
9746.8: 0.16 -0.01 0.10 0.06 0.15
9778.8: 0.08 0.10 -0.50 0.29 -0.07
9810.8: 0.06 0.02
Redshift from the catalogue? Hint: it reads 1.257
